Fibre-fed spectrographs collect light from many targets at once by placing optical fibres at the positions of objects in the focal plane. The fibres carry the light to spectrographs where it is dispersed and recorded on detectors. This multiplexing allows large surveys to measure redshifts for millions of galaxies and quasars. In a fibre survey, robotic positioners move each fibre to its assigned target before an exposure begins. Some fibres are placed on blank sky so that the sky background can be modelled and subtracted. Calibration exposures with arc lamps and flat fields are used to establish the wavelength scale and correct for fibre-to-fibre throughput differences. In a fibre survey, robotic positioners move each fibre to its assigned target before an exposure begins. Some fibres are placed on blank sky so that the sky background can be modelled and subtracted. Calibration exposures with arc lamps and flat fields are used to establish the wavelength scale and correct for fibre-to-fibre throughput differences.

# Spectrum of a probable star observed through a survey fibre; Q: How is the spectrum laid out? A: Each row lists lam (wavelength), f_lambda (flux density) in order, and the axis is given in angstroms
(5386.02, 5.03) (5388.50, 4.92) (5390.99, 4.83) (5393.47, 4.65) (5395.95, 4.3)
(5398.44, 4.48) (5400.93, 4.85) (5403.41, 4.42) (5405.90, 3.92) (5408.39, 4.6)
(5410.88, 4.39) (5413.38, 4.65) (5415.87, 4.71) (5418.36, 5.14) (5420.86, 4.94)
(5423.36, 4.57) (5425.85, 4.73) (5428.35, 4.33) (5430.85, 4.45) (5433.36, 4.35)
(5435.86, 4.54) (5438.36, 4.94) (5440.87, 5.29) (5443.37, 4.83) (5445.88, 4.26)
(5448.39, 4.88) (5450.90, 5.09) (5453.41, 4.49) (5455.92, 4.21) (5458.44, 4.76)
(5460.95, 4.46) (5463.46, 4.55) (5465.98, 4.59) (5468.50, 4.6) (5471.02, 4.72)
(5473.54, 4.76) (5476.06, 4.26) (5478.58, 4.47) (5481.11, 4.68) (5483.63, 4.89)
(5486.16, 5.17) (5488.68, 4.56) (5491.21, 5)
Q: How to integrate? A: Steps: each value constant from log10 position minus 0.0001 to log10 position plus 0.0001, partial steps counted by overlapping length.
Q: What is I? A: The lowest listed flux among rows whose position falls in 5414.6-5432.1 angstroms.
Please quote 4.33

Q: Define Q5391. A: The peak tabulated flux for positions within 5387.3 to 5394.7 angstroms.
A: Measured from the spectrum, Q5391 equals 4.92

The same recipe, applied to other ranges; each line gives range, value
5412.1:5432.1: 5.14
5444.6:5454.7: 5.09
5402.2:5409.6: 4.6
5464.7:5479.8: 4.76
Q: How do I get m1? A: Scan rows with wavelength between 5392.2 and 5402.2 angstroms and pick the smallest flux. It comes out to 4.3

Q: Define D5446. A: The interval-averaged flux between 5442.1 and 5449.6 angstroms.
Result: 4.66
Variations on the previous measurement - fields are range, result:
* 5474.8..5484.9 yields 4.57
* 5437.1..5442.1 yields 5.11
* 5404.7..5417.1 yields 4.45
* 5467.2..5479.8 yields 4.56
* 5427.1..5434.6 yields 4.37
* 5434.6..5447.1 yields 4.77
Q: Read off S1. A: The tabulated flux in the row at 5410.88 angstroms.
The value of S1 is 4.39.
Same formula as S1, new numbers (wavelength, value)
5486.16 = 5.17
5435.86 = 4.54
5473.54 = 4.76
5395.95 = 4.3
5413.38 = 4.65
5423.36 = 4.57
